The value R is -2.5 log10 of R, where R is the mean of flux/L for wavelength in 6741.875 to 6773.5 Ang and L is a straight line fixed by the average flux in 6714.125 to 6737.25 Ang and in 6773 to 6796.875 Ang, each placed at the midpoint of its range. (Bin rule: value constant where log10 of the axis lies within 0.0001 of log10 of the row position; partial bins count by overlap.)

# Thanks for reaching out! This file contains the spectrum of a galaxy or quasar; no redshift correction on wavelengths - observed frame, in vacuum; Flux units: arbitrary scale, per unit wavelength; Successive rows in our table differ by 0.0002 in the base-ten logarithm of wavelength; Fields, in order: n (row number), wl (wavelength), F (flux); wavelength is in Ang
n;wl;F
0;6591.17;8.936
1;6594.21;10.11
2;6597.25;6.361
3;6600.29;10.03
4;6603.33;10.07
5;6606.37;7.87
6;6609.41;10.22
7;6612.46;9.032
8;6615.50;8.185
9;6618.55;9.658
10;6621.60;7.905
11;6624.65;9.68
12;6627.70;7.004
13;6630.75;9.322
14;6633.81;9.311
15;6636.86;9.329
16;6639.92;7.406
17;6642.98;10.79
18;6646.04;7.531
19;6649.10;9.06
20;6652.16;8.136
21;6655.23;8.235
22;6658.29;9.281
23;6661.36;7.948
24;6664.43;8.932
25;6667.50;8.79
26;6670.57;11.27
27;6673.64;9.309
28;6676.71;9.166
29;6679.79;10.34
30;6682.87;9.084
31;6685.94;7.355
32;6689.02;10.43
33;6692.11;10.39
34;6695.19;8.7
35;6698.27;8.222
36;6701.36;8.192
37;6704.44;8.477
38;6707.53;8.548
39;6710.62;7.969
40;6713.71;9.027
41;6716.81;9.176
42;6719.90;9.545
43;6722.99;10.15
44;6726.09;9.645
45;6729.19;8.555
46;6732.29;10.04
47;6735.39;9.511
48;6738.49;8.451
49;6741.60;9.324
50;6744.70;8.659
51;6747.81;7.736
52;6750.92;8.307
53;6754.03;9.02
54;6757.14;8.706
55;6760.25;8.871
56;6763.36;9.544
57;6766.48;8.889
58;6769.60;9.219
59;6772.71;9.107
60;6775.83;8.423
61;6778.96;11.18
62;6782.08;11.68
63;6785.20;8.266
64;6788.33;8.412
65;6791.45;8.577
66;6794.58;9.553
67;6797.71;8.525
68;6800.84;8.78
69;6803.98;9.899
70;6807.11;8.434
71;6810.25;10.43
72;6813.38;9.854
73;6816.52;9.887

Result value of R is 0.073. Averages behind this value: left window 9.48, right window 9.39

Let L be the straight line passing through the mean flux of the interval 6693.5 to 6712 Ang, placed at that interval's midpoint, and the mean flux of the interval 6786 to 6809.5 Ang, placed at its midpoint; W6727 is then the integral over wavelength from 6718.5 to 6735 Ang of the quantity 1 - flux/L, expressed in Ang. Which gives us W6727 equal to -2.1 Ang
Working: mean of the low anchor 8.37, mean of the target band 9.58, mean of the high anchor 8.91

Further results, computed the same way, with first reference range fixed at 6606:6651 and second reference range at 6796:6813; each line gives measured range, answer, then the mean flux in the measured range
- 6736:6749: 0.7 Ang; 8.63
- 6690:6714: 0.8 Ang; 8.71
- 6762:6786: -1.0 Ang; 9.58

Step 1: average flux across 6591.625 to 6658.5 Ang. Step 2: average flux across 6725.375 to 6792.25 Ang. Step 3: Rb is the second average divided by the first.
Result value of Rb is 1.0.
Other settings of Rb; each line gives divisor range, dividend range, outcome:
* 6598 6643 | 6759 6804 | 1.03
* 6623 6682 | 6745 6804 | 1.01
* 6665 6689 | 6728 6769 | 0.95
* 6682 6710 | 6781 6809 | 1.03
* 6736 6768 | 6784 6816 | 1.04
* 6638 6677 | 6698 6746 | 1.01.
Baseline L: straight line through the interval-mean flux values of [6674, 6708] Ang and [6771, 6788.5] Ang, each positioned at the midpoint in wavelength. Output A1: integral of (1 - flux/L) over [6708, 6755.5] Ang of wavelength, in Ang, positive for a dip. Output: 1.5 Ang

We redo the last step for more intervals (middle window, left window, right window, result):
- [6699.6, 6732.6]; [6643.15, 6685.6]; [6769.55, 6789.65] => 0.90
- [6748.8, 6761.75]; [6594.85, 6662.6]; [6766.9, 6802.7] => 0.66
